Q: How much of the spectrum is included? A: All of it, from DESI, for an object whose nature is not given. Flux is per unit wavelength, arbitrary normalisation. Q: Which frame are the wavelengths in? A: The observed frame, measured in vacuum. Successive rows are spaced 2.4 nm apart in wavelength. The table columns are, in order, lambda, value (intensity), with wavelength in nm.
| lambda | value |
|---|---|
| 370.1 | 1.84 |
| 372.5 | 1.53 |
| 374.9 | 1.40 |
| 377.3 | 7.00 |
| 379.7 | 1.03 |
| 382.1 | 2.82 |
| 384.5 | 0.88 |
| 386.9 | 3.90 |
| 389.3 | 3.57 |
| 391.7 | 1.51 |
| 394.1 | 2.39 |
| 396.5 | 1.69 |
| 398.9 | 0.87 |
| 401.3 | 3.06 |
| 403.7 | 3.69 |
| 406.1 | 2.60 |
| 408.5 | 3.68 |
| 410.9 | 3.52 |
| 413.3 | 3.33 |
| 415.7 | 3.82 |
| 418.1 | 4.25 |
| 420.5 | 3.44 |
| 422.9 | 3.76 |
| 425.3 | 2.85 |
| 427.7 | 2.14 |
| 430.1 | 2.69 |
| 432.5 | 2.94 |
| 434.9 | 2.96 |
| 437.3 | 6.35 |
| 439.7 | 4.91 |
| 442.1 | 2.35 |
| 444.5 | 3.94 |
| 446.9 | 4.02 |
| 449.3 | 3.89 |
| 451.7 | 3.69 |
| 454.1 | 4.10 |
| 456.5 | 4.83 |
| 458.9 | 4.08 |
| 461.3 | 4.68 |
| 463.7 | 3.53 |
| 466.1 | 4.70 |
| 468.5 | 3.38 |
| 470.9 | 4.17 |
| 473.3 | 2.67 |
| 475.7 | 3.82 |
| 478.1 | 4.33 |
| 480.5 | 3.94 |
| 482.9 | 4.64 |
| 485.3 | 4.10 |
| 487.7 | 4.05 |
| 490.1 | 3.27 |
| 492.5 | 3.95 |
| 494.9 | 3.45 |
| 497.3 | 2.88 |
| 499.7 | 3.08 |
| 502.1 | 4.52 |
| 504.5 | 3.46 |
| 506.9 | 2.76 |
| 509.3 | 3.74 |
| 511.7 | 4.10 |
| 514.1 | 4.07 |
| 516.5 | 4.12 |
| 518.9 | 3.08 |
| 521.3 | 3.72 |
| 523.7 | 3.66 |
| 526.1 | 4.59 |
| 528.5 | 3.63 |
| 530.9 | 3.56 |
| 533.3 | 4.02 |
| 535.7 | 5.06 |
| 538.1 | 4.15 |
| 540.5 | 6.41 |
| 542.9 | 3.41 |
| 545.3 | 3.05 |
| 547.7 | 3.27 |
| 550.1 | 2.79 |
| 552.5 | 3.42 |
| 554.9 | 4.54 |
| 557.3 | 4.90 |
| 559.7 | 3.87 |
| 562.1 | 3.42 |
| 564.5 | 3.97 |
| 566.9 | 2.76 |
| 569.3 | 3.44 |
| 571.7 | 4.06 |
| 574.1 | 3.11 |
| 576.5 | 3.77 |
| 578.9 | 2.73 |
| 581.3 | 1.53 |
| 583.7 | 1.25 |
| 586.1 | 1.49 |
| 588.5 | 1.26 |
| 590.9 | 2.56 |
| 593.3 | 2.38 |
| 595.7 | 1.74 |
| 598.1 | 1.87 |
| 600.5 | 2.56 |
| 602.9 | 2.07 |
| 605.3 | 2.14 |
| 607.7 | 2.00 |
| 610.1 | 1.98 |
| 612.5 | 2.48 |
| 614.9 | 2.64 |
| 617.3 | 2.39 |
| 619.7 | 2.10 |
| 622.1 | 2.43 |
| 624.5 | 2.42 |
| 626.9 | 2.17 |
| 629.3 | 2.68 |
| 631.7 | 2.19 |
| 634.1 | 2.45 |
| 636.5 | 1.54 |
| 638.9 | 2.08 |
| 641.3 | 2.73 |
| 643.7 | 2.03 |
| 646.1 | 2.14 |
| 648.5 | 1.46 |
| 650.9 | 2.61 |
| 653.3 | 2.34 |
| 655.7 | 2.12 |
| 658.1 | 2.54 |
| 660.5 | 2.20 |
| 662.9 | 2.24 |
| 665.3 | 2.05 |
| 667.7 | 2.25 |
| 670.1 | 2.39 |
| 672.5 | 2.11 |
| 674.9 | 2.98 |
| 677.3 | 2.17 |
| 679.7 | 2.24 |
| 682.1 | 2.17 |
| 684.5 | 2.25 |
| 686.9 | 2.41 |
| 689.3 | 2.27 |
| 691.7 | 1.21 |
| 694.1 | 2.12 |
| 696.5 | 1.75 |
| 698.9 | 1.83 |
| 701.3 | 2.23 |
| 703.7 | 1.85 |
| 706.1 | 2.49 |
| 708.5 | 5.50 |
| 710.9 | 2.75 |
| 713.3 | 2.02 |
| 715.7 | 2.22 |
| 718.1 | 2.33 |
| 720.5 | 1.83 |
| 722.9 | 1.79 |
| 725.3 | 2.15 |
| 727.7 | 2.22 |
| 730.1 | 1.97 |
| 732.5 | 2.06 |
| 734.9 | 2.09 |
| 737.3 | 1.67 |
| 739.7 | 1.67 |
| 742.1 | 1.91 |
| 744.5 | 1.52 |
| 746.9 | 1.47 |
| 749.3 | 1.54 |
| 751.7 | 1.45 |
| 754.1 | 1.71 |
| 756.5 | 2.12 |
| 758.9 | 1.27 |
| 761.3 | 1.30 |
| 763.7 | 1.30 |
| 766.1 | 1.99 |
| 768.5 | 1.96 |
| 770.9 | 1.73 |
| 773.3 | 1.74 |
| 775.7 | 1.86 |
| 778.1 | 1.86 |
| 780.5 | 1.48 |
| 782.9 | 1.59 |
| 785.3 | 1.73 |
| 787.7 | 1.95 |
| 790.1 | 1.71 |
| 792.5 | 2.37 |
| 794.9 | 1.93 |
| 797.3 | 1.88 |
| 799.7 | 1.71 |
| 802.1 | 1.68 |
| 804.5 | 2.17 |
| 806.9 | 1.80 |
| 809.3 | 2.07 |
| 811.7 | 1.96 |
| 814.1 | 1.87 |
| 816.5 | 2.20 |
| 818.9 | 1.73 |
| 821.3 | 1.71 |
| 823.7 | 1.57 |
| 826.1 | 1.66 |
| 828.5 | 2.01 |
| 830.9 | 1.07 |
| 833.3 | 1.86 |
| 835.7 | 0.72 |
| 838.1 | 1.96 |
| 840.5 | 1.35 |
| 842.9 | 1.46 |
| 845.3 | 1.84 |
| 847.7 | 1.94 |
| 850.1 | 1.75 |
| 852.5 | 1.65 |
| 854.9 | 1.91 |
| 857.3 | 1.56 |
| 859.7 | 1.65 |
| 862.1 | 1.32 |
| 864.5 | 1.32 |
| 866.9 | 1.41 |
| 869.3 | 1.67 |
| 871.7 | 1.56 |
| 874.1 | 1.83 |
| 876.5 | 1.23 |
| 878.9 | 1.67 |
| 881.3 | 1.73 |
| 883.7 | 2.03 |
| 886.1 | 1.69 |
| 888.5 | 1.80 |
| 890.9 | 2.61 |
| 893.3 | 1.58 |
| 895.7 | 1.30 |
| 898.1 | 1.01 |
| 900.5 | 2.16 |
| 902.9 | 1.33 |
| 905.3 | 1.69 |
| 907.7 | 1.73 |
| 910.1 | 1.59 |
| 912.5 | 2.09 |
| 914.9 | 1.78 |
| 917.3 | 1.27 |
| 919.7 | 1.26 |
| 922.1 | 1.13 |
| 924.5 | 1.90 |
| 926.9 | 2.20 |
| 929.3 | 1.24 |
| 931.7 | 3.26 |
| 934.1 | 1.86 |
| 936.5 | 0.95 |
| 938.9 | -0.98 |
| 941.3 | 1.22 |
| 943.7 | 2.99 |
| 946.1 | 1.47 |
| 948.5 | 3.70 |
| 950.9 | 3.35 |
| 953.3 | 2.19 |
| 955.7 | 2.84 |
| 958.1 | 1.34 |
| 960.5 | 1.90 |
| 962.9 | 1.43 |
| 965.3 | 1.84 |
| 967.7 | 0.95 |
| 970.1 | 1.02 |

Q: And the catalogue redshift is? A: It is 0.08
